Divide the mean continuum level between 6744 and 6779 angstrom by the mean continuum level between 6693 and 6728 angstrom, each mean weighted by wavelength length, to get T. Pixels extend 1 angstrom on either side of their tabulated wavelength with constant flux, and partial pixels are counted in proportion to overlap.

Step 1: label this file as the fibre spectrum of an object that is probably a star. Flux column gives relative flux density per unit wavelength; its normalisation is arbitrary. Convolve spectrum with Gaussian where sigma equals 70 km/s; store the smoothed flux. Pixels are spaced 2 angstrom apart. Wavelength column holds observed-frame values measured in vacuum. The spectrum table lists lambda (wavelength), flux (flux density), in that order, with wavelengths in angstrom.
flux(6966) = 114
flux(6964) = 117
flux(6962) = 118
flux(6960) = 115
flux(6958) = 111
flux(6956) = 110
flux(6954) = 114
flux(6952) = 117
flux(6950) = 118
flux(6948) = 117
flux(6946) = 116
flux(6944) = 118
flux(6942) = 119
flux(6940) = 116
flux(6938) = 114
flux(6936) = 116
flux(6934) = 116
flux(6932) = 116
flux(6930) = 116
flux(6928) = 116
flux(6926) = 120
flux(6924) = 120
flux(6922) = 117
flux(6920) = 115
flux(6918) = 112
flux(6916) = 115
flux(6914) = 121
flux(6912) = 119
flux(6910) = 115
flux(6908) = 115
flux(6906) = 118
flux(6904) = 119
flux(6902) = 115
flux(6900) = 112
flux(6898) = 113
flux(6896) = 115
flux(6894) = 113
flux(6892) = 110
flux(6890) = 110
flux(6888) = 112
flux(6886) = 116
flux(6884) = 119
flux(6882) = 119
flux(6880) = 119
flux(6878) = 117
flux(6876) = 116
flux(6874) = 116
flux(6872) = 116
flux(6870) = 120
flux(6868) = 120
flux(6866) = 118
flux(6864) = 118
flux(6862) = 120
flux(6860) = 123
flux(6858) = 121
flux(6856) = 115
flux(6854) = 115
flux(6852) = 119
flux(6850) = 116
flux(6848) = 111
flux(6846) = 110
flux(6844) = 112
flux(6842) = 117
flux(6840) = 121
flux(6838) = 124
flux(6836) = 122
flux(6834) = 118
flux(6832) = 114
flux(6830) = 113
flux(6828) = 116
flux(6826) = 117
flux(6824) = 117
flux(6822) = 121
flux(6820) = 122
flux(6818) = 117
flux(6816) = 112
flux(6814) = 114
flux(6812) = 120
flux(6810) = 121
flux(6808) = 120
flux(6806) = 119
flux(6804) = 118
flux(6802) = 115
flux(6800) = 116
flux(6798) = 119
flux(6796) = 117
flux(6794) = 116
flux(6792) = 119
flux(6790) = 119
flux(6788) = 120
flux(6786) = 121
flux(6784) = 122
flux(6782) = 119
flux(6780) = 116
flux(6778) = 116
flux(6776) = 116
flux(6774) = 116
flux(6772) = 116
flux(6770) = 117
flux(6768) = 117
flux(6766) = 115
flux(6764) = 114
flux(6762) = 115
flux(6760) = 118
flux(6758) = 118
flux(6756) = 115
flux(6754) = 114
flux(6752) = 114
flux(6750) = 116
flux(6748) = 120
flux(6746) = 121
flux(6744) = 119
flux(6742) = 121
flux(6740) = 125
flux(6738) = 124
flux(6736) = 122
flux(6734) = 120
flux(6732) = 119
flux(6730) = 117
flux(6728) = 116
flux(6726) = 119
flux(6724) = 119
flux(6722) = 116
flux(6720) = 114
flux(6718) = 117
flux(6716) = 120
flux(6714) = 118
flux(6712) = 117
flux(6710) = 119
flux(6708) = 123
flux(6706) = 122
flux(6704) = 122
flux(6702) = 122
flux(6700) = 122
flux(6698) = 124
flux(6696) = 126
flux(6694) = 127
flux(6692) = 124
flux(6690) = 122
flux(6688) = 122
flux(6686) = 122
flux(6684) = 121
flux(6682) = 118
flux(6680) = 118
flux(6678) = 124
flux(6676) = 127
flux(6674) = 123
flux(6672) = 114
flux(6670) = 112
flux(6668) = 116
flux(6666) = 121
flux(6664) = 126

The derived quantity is 0.97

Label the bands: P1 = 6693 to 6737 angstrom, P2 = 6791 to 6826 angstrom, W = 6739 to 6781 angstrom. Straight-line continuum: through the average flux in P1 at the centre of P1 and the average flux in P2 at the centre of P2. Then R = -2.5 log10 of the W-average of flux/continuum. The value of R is 0.02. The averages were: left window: 120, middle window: 117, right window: 118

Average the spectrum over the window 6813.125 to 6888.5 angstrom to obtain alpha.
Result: 117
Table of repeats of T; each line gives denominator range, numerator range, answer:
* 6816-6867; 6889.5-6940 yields 0.98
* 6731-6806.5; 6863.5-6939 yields 0.98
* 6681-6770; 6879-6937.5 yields 0.97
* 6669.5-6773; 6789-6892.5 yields 0.98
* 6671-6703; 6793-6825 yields 0.96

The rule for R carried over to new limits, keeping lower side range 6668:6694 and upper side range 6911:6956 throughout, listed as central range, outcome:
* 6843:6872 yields 0.01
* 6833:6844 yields -0.01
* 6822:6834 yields 0.02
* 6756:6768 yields 0.03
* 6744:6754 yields 0.02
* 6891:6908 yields 0.03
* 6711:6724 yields 0.03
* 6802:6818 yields 0.01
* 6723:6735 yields 0.01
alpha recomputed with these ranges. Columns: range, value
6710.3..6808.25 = 118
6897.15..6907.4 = 115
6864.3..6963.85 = 116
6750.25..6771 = 116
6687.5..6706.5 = 123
